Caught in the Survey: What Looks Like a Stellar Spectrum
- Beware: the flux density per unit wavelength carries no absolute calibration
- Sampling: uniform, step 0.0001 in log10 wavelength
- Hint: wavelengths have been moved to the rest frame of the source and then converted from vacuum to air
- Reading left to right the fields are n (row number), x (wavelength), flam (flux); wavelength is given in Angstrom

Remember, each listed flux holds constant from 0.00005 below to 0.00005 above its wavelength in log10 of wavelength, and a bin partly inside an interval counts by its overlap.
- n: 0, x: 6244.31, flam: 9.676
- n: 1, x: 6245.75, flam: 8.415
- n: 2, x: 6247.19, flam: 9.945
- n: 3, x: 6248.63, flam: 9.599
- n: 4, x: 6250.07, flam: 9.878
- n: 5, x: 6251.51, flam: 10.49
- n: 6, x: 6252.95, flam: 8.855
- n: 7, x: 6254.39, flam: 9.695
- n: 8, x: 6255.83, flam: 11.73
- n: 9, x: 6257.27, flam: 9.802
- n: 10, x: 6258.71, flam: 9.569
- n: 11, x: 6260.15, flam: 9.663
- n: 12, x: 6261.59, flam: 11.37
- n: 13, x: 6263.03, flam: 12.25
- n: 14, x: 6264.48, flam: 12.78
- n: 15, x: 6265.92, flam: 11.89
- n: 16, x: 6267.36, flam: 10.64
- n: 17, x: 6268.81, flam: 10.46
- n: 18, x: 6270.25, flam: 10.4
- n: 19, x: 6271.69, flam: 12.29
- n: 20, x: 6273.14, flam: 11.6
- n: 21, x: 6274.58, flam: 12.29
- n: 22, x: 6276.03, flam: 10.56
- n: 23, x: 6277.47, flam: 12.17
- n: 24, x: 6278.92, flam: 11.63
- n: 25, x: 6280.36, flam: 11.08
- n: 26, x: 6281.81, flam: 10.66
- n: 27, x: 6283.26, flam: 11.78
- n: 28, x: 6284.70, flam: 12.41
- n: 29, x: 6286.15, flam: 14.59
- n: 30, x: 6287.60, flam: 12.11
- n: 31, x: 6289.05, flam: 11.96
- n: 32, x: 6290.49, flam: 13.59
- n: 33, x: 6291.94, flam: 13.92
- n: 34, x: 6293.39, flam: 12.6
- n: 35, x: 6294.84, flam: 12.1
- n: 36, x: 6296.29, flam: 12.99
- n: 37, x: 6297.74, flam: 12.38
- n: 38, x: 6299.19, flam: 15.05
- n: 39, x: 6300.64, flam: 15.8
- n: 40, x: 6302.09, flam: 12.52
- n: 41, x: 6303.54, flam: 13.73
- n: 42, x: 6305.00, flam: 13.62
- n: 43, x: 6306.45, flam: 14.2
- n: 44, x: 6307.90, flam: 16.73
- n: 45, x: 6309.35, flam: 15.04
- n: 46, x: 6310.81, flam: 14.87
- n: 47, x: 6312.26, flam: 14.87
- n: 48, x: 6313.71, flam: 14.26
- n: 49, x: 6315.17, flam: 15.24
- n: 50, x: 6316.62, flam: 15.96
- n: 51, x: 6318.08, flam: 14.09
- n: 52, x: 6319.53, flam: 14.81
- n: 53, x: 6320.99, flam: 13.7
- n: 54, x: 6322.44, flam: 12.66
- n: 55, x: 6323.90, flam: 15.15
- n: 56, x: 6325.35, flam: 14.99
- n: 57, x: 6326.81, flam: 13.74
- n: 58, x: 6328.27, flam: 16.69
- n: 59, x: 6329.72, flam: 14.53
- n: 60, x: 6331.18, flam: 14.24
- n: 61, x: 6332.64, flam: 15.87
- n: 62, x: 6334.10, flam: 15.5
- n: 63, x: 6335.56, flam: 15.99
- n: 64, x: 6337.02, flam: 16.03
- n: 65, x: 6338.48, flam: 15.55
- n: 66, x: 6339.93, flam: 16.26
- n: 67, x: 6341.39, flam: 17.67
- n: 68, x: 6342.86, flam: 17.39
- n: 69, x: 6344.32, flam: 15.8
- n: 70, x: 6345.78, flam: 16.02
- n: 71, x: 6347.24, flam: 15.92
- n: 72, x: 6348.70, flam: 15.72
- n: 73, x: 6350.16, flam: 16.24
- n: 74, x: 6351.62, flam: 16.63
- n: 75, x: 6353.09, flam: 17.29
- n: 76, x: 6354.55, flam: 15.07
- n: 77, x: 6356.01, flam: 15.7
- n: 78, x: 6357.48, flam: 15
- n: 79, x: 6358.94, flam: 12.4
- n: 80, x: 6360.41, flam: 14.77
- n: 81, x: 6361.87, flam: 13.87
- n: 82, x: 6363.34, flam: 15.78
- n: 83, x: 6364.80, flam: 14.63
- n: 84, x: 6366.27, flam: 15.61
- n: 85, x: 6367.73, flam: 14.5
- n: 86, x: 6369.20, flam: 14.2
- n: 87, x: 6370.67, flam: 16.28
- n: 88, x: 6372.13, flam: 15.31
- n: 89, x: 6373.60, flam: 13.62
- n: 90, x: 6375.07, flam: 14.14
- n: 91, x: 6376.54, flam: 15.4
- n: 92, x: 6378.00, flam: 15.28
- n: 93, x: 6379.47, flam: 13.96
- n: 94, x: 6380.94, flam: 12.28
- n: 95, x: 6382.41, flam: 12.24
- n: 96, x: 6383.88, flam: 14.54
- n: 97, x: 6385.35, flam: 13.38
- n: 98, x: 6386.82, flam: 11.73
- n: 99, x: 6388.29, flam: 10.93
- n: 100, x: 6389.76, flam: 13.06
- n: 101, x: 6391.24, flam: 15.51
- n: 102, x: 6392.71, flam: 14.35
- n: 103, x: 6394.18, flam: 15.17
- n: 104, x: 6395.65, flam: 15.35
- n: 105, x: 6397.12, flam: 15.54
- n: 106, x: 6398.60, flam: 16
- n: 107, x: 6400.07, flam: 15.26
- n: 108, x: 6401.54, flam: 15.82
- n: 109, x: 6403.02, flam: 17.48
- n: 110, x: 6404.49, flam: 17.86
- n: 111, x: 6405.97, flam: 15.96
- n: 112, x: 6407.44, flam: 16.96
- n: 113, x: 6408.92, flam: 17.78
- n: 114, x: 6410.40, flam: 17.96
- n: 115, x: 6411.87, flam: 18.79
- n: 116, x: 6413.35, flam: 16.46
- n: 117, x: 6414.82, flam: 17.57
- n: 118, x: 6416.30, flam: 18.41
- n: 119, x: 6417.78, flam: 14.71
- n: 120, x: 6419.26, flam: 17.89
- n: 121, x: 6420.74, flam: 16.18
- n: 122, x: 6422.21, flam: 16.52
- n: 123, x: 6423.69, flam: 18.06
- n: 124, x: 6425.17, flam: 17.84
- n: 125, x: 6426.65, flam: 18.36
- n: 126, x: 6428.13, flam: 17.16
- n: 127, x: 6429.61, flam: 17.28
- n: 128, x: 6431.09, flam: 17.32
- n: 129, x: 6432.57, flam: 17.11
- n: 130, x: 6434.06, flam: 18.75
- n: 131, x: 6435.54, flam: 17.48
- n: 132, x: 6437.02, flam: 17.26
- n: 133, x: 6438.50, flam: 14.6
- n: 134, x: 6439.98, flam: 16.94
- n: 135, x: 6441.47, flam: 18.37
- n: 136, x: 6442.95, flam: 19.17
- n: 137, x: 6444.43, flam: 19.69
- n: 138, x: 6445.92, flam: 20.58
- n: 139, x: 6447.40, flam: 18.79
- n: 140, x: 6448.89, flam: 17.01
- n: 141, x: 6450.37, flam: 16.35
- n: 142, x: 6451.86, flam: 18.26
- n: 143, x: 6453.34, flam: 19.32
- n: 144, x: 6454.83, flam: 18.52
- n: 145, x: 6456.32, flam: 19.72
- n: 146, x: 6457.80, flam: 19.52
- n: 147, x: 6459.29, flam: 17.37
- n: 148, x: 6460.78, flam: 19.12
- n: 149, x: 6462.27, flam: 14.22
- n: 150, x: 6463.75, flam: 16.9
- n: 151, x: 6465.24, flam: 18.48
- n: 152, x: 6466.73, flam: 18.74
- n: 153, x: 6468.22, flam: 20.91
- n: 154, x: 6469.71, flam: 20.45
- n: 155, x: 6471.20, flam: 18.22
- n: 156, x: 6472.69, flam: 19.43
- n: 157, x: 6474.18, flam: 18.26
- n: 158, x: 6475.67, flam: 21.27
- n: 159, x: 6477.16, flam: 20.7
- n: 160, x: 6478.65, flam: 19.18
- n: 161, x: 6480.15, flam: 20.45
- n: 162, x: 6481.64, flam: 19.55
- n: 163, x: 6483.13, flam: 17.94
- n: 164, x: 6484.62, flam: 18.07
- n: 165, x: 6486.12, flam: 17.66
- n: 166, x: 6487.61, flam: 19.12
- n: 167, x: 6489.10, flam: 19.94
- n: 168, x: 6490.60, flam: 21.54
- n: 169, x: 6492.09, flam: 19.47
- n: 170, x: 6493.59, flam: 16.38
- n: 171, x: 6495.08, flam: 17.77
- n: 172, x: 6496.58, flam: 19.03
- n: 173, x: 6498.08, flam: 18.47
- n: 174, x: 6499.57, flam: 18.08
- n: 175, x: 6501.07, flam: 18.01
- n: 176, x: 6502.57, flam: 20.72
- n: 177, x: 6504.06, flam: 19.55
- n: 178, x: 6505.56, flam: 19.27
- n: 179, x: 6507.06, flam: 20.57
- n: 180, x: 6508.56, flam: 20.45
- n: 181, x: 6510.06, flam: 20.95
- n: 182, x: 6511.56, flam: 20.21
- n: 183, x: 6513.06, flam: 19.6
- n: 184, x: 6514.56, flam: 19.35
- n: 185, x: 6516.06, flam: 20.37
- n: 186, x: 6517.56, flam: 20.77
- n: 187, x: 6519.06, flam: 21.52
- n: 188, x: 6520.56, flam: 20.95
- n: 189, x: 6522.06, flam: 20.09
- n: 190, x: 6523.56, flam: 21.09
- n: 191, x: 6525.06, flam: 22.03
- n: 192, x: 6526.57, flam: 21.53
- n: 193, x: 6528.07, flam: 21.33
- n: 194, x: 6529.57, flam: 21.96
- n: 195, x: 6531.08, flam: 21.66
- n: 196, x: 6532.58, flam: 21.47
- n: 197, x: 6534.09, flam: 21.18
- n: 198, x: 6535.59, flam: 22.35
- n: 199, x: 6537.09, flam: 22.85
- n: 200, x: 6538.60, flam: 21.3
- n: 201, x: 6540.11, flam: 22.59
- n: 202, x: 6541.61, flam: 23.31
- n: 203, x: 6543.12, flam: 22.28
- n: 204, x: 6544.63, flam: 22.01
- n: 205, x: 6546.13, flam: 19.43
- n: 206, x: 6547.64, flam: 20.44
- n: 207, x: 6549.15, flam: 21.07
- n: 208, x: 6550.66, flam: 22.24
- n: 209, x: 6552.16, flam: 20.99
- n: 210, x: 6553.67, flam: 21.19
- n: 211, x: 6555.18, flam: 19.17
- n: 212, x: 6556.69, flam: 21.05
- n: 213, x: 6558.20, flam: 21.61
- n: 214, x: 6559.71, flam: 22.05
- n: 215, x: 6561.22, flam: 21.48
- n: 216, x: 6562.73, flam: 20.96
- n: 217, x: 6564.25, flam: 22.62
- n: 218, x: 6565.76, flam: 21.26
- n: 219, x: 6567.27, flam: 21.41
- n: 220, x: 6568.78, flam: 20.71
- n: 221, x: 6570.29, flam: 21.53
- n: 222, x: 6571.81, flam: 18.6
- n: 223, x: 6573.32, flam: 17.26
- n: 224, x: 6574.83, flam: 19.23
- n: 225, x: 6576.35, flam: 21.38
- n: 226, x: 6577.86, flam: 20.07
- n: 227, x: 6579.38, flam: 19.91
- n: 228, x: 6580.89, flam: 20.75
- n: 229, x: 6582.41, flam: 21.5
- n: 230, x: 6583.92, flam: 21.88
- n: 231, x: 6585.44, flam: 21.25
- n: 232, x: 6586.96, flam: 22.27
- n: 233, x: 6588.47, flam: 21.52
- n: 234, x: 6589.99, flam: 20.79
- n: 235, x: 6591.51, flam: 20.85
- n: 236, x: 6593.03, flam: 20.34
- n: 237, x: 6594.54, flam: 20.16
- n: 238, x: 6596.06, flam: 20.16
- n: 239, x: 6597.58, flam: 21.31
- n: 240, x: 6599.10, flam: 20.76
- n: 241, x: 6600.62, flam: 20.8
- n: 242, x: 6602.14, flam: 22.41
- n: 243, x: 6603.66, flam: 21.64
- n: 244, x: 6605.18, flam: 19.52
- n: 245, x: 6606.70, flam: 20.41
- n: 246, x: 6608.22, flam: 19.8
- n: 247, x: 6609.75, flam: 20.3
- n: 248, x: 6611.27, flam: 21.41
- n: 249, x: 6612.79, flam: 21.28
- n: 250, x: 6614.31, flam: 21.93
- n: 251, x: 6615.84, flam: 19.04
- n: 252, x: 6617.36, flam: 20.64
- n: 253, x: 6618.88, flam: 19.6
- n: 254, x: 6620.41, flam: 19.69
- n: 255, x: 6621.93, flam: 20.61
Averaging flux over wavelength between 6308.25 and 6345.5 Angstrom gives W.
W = 15.3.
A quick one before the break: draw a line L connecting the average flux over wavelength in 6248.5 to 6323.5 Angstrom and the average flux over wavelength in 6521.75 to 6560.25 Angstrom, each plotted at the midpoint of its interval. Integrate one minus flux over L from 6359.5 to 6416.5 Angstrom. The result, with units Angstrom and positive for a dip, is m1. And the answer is 3.30 Angstrom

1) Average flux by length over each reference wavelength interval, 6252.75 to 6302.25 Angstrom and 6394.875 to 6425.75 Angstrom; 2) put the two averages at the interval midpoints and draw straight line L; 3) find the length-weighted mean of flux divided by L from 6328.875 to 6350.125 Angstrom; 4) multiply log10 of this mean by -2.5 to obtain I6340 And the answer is -0.12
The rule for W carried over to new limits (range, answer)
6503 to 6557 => 21.1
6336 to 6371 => 15.6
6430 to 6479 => 18.4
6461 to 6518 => 19.2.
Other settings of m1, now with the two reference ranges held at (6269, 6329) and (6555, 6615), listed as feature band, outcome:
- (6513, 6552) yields -3.8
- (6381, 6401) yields 2.2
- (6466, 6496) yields -1.8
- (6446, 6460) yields -0.8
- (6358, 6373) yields 0.4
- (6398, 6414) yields -0.7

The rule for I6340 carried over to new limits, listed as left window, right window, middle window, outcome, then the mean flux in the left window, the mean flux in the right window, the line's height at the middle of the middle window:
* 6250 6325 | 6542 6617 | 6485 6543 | -0.074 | 12.6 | 20.9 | 19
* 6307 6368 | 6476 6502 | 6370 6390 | 0.187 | 15.3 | 18.9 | 16.3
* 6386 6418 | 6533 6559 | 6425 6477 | -0.031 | 15.9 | 21.5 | 17.8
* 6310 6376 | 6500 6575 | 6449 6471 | 0.016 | 15.2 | 20.9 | 18.6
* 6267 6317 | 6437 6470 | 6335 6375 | -0.032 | 13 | 18.3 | 15.1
